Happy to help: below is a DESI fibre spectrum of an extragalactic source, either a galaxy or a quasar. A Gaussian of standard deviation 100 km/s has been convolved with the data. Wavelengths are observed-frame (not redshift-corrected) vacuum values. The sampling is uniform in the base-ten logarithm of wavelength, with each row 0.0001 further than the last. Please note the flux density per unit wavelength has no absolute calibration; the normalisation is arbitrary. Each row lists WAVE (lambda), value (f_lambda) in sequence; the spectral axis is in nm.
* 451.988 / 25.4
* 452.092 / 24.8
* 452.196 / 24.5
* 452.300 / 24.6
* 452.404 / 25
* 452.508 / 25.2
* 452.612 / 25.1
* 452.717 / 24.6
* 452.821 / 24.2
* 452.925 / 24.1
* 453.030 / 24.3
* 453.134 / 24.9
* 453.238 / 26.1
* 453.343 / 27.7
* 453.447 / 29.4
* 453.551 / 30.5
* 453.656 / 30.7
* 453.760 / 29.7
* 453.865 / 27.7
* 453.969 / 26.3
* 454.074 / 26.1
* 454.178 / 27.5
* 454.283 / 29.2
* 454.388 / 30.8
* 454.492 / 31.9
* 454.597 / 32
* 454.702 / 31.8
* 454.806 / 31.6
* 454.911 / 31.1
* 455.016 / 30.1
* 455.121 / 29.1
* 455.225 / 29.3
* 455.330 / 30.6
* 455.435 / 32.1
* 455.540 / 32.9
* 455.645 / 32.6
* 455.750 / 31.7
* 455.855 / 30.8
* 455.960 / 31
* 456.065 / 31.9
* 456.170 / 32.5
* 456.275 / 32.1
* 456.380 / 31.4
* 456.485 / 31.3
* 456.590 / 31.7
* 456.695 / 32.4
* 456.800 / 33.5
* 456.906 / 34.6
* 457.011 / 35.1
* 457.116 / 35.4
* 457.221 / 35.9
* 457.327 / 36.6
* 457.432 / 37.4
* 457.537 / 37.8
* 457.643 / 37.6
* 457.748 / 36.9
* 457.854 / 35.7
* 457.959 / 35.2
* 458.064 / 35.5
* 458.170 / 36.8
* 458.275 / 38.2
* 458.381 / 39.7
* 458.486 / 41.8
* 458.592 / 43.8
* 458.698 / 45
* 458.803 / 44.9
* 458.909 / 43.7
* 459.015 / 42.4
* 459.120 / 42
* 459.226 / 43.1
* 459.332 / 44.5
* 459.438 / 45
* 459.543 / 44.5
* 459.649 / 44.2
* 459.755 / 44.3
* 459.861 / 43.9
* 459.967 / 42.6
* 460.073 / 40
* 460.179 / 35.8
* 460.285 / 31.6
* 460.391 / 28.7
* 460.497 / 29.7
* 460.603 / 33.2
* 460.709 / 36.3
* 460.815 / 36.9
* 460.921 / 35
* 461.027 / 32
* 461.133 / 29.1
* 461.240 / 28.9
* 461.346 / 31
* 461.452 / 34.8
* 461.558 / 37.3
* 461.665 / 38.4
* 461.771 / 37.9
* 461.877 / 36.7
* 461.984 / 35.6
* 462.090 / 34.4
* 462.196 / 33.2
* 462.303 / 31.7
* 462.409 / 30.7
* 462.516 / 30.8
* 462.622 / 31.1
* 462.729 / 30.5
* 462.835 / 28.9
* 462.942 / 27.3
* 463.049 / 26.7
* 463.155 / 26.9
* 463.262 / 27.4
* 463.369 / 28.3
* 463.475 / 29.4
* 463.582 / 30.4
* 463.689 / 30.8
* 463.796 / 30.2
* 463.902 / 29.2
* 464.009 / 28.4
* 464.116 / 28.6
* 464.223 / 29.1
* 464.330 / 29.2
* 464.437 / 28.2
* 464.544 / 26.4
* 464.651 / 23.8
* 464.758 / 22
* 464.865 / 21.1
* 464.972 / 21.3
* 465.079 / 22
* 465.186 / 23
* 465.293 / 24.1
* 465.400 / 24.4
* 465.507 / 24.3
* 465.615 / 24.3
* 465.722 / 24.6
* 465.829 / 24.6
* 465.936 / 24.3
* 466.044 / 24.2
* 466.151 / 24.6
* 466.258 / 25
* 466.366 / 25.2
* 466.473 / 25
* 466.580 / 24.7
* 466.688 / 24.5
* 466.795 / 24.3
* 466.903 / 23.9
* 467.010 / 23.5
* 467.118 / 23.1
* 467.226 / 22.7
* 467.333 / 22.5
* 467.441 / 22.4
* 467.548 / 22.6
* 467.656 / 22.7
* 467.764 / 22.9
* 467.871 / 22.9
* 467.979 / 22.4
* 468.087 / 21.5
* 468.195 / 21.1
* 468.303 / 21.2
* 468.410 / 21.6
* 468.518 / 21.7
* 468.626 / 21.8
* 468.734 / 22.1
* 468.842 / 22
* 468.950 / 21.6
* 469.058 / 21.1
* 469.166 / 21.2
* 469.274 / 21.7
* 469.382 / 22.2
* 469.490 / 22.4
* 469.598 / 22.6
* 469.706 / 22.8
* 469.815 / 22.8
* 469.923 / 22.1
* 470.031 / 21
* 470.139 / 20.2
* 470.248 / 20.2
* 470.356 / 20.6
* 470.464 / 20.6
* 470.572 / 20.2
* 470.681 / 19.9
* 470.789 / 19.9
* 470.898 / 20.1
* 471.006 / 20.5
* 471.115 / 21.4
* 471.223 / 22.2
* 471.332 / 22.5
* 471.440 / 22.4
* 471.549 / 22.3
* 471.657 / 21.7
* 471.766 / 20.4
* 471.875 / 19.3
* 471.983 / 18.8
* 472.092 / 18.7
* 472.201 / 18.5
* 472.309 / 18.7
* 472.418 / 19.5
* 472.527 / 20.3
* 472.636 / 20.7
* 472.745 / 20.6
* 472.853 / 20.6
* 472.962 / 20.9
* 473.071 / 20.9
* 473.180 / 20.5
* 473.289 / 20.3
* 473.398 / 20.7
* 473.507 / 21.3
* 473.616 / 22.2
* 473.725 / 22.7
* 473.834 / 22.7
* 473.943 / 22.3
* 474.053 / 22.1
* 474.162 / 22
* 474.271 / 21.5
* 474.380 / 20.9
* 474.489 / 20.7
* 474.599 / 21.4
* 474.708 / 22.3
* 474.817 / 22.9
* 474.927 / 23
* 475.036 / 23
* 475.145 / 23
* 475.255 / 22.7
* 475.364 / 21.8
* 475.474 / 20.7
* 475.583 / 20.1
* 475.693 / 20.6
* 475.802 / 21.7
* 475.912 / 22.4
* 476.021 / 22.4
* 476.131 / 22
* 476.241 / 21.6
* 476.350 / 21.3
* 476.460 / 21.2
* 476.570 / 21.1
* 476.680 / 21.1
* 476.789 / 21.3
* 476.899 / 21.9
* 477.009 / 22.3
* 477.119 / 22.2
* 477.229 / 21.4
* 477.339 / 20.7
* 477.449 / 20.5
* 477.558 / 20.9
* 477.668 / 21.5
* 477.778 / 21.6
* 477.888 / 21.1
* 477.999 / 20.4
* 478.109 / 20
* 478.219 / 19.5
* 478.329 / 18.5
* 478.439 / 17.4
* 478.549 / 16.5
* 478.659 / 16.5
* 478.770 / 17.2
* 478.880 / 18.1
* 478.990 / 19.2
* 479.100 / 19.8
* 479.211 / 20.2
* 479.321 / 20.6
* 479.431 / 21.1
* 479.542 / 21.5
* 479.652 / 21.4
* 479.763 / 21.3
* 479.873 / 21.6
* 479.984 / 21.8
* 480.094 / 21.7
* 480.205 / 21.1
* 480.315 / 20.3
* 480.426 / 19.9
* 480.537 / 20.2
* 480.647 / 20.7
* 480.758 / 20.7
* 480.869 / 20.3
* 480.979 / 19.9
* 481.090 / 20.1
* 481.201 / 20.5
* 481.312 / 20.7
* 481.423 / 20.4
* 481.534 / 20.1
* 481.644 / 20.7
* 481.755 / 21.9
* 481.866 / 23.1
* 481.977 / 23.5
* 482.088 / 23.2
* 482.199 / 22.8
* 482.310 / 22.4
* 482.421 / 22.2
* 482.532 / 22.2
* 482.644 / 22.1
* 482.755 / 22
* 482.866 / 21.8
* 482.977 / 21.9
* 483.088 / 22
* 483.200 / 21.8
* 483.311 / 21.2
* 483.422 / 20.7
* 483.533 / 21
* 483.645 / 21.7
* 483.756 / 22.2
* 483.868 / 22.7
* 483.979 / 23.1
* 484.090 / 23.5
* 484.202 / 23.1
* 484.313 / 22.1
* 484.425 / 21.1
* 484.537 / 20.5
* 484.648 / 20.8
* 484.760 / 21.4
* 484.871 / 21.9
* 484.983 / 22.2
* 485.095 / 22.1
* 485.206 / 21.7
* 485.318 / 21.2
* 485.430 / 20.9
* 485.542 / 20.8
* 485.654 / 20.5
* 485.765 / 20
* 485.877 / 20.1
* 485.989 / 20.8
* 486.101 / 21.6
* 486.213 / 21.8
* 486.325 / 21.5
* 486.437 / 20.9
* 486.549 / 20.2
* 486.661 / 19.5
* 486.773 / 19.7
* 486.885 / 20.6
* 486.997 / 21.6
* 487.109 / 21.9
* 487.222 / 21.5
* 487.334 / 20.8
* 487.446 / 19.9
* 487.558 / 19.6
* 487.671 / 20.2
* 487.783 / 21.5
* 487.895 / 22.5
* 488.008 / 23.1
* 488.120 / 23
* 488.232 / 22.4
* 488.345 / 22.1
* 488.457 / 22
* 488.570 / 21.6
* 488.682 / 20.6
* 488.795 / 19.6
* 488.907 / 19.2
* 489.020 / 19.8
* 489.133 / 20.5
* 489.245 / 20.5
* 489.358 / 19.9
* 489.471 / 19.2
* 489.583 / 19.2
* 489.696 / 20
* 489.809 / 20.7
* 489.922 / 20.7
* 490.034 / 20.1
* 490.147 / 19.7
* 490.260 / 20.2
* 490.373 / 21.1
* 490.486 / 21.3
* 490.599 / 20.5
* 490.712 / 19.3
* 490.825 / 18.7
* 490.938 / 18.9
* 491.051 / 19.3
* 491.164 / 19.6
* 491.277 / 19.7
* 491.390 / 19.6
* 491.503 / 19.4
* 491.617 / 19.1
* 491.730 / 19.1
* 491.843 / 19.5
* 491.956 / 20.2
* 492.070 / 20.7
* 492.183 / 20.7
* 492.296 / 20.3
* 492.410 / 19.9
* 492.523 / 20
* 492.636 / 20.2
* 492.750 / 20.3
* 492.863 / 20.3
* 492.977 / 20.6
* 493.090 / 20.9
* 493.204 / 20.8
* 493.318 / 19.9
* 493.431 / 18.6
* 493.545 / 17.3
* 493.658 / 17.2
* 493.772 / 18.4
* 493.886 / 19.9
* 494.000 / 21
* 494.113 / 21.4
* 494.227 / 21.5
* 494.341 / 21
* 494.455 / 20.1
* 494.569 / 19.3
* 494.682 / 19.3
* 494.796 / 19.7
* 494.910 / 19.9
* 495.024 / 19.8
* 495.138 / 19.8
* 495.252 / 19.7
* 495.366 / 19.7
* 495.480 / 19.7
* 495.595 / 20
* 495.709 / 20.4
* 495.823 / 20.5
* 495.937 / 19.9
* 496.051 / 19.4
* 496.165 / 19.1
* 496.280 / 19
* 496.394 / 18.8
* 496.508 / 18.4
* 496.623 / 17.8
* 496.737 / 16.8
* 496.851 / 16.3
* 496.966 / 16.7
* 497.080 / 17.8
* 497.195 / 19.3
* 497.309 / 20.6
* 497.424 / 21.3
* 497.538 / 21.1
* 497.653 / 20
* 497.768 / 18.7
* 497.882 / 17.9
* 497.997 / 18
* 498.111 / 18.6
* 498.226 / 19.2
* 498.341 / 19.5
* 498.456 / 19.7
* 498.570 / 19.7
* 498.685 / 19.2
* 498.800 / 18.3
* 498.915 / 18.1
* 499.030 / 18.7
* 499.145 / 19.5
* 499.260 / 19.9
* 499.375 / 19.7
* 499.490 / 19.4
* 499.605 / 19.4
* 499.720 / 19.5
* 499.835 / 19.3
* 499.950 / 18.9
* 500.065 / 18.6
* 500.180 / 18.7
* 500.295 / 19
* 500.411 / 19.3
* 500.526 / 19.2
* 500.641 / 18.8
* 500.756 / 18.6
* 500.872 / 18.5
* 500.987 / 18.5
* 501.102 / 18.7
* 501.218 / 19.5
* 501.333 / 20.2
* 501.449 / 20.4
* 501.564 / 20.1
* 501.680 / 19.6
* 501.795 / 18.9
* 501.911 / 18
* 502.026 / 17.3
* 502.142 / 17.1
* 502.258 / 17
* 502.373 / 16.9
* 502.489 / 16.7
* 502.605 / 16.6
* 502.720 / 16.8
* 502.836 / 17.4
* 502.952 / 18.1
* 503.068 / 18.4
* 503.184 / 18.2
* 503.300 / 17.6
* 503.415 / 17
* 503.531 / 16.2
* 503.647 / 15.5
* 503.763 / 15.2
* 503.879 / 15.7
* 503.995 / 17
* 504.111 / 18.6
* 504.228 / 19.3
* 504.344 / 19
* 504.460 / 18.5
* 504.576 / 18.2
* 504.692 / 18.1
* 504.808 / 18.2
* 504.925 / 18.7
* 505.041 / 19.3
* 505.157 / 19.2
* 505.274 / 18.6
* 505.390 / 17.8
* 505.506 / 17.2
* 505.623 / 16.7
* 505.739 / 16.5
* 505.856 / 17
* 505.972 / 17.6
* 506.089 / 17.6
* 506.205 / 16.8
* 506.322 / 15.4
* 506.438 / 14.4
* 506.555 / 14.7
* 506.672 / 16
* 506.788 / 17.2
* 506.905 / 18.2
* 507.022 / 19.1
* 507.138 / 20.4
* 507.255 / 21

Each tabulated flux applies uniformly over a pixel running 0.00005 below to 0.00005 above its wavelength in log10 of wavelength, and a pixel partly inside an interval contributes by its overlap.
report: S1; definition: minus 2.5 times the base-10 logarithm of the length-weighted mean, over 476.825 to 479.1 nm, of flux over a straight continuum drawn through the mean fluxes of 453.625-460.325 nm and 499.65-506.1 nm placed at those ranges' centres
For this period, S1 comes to 0.35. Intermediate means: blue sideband 35.4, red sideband 18.1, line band 19.9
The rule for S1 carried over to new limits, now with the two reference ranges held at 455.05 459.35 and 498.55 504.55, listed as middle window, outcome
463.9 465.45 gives 0.290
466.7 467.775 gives 0.351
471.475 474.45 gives 0.386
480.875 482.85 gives 0.207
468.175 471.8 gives 0.396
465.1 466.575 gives 0.311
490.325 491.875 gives 0.147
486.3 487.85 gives 0.166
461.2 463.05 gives 0.041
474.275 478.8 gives 0.324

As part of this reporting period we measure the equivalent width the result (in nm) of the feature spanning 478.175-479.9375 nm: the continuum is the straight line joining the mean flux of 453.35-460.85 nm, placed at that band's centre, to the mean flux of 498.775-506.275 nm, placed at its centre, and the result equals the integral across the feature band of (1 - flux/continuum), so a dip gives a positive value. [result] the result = 0.49 nm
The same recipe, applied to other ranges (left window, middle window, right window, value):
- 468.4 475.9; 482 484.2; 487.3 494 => -0.17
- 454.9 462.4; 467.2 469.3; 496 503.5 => 0.65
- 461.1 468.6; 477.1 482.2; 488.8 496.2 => 0.57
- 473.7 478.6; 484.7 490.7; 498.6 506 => -0.27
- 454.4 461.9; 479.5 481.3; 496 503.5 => 0.39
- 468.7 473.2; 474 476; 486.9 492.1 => -0.10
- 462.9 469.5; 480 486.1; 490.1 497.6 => 0.01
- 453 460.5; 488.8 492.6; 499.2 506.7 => 0.42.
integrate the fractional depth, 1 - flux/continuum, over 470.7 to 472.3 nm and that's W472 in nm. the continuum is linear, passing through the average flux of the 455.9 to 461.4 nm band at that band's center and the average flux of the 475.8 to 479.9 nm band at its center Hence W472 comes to 0.33 nm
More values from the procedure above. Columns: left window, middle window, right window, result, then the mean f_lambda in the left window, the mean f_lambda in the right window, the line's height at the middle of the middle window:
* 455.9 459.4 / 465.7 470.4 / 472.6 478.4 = 0.89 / 37.2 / 21.4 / 28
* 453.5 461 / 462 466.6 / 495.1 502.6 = 0.76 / 35.1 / 18.9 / 32.4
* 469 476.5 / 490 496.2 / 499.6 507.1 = -0.27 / 21.3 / 17.9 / 19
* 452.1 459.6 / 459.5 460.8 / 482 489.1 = -0.27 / 33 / 21.4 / 31.3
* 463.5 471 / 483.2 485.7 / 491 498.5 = -0.08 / 23.5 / 19.5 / 21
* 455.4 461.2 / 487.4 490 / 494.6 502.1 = 0.29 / 36.7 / 19.1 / 23.4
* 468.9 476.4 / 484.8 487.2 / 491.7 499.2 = -0.10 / 21.3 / 19.5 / 20.2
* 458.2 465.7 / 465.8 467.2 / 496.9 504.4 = 0.31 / 33.1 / 18.5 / 31.4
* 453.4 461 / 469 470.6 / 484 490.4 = 0.42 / 35.1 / 21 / 29.2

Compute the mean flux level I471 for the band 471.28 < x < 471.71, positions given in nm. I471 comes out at 22.3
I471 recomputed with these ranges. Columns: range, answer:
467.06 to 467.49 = 22.6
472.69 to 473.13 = 20.8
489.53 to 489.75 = 19.6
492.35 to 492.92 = 20.1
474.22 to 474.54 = 21.1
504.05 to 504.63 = 18.7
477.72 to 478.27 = 20.5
